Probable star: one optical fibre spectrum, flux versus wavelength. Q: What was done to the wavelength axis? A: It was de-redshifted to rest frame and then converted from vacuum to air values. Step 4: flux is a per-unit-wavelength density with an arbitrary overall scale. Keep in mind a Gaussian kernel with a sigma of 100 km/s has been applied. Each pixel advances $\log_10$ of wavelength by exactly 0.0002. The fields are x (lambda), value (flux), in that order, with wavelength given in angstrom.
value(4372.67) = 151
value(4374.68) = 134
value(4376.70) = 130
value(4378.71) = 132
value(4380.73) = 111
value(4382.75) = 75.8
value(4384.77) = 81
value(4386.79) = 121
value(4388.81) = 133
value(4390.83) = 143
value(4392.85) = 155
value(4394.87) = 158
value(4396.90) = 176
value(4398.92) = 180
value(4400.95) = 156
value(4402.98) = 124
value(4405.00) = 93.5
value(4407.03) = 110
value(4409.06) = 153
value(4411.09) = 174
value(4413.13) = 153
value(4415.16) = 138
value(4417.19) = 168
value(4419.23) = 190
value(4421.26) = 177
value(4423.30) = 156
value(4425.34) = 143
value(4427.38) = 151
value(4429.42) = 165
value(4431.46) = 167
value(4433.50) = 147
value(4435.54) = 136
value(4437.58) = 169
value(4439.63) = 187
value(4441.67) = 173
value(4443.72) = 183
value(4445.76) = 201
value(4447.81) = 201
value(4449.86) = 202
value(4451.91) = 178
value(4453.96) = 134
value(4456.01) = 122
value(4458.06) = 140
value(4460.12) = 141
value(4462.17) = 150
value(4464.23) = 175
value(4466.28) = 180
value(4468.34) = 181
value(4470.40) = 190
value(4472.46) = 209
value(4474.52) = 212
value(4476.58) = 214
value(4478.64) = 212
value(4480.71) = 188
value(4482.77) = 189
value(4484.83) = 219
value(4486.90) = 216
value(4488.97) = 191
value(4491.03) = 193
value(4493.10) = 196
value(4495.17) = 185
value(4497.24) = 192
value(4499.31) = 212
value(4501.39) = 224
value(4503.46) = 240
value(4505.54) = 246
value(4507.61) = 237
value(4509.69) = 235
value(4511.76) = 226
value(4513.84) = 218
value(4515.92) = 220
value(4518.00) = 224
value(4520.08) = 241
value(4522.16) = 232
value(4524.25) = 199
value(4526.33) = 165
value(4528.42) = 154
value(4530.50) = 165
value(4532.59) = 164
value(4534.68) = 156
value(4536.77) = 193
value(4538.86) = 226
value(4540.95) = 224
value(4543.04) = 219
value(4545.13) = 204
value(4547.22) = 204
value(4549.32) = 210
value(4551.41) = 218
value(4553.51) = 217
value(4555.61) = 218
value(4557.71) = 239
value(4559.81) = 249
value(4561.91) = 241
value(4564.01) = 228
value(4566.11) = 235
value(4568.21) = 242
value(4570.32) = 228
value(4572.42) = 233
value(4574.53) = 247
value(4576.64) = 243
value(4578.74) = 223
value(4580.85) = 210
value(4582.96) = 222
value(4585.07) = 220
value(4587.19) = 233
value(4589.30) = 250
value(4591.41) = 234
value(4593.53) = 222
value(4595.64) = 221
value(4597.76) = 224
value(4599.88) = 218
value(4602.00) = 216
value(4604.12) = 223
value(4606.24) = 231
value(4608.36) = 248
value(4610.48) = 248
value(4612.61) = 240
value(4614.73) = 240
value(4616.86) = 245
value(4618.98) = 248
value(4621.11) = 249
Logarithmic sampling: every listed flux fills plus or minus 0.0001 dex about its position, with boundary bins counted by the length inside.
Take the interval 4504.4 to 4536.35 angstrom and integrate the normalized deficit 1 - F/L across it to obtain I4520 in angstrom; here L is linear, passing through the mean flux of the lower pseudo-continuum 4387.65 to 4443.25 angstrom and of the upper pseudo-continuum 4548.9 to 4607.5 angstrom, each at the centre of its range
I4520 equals -0.6 angstrom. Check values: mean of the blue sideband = 155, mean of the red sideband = 229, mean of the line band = 205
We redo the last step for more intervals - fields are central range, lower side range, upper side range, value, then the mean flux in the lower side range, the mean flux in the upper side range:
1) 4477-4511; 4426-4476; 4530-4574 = -3.7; 171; 216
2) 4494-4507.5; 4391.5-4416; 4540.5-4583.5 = -1.5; 148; 227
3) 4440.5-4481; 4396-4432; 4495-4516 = 2.1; 154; 223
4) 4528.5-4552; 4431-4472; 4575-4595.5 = 1.4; 168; 229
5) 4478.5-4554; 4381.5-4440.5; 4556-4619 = -3.4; 147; 233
